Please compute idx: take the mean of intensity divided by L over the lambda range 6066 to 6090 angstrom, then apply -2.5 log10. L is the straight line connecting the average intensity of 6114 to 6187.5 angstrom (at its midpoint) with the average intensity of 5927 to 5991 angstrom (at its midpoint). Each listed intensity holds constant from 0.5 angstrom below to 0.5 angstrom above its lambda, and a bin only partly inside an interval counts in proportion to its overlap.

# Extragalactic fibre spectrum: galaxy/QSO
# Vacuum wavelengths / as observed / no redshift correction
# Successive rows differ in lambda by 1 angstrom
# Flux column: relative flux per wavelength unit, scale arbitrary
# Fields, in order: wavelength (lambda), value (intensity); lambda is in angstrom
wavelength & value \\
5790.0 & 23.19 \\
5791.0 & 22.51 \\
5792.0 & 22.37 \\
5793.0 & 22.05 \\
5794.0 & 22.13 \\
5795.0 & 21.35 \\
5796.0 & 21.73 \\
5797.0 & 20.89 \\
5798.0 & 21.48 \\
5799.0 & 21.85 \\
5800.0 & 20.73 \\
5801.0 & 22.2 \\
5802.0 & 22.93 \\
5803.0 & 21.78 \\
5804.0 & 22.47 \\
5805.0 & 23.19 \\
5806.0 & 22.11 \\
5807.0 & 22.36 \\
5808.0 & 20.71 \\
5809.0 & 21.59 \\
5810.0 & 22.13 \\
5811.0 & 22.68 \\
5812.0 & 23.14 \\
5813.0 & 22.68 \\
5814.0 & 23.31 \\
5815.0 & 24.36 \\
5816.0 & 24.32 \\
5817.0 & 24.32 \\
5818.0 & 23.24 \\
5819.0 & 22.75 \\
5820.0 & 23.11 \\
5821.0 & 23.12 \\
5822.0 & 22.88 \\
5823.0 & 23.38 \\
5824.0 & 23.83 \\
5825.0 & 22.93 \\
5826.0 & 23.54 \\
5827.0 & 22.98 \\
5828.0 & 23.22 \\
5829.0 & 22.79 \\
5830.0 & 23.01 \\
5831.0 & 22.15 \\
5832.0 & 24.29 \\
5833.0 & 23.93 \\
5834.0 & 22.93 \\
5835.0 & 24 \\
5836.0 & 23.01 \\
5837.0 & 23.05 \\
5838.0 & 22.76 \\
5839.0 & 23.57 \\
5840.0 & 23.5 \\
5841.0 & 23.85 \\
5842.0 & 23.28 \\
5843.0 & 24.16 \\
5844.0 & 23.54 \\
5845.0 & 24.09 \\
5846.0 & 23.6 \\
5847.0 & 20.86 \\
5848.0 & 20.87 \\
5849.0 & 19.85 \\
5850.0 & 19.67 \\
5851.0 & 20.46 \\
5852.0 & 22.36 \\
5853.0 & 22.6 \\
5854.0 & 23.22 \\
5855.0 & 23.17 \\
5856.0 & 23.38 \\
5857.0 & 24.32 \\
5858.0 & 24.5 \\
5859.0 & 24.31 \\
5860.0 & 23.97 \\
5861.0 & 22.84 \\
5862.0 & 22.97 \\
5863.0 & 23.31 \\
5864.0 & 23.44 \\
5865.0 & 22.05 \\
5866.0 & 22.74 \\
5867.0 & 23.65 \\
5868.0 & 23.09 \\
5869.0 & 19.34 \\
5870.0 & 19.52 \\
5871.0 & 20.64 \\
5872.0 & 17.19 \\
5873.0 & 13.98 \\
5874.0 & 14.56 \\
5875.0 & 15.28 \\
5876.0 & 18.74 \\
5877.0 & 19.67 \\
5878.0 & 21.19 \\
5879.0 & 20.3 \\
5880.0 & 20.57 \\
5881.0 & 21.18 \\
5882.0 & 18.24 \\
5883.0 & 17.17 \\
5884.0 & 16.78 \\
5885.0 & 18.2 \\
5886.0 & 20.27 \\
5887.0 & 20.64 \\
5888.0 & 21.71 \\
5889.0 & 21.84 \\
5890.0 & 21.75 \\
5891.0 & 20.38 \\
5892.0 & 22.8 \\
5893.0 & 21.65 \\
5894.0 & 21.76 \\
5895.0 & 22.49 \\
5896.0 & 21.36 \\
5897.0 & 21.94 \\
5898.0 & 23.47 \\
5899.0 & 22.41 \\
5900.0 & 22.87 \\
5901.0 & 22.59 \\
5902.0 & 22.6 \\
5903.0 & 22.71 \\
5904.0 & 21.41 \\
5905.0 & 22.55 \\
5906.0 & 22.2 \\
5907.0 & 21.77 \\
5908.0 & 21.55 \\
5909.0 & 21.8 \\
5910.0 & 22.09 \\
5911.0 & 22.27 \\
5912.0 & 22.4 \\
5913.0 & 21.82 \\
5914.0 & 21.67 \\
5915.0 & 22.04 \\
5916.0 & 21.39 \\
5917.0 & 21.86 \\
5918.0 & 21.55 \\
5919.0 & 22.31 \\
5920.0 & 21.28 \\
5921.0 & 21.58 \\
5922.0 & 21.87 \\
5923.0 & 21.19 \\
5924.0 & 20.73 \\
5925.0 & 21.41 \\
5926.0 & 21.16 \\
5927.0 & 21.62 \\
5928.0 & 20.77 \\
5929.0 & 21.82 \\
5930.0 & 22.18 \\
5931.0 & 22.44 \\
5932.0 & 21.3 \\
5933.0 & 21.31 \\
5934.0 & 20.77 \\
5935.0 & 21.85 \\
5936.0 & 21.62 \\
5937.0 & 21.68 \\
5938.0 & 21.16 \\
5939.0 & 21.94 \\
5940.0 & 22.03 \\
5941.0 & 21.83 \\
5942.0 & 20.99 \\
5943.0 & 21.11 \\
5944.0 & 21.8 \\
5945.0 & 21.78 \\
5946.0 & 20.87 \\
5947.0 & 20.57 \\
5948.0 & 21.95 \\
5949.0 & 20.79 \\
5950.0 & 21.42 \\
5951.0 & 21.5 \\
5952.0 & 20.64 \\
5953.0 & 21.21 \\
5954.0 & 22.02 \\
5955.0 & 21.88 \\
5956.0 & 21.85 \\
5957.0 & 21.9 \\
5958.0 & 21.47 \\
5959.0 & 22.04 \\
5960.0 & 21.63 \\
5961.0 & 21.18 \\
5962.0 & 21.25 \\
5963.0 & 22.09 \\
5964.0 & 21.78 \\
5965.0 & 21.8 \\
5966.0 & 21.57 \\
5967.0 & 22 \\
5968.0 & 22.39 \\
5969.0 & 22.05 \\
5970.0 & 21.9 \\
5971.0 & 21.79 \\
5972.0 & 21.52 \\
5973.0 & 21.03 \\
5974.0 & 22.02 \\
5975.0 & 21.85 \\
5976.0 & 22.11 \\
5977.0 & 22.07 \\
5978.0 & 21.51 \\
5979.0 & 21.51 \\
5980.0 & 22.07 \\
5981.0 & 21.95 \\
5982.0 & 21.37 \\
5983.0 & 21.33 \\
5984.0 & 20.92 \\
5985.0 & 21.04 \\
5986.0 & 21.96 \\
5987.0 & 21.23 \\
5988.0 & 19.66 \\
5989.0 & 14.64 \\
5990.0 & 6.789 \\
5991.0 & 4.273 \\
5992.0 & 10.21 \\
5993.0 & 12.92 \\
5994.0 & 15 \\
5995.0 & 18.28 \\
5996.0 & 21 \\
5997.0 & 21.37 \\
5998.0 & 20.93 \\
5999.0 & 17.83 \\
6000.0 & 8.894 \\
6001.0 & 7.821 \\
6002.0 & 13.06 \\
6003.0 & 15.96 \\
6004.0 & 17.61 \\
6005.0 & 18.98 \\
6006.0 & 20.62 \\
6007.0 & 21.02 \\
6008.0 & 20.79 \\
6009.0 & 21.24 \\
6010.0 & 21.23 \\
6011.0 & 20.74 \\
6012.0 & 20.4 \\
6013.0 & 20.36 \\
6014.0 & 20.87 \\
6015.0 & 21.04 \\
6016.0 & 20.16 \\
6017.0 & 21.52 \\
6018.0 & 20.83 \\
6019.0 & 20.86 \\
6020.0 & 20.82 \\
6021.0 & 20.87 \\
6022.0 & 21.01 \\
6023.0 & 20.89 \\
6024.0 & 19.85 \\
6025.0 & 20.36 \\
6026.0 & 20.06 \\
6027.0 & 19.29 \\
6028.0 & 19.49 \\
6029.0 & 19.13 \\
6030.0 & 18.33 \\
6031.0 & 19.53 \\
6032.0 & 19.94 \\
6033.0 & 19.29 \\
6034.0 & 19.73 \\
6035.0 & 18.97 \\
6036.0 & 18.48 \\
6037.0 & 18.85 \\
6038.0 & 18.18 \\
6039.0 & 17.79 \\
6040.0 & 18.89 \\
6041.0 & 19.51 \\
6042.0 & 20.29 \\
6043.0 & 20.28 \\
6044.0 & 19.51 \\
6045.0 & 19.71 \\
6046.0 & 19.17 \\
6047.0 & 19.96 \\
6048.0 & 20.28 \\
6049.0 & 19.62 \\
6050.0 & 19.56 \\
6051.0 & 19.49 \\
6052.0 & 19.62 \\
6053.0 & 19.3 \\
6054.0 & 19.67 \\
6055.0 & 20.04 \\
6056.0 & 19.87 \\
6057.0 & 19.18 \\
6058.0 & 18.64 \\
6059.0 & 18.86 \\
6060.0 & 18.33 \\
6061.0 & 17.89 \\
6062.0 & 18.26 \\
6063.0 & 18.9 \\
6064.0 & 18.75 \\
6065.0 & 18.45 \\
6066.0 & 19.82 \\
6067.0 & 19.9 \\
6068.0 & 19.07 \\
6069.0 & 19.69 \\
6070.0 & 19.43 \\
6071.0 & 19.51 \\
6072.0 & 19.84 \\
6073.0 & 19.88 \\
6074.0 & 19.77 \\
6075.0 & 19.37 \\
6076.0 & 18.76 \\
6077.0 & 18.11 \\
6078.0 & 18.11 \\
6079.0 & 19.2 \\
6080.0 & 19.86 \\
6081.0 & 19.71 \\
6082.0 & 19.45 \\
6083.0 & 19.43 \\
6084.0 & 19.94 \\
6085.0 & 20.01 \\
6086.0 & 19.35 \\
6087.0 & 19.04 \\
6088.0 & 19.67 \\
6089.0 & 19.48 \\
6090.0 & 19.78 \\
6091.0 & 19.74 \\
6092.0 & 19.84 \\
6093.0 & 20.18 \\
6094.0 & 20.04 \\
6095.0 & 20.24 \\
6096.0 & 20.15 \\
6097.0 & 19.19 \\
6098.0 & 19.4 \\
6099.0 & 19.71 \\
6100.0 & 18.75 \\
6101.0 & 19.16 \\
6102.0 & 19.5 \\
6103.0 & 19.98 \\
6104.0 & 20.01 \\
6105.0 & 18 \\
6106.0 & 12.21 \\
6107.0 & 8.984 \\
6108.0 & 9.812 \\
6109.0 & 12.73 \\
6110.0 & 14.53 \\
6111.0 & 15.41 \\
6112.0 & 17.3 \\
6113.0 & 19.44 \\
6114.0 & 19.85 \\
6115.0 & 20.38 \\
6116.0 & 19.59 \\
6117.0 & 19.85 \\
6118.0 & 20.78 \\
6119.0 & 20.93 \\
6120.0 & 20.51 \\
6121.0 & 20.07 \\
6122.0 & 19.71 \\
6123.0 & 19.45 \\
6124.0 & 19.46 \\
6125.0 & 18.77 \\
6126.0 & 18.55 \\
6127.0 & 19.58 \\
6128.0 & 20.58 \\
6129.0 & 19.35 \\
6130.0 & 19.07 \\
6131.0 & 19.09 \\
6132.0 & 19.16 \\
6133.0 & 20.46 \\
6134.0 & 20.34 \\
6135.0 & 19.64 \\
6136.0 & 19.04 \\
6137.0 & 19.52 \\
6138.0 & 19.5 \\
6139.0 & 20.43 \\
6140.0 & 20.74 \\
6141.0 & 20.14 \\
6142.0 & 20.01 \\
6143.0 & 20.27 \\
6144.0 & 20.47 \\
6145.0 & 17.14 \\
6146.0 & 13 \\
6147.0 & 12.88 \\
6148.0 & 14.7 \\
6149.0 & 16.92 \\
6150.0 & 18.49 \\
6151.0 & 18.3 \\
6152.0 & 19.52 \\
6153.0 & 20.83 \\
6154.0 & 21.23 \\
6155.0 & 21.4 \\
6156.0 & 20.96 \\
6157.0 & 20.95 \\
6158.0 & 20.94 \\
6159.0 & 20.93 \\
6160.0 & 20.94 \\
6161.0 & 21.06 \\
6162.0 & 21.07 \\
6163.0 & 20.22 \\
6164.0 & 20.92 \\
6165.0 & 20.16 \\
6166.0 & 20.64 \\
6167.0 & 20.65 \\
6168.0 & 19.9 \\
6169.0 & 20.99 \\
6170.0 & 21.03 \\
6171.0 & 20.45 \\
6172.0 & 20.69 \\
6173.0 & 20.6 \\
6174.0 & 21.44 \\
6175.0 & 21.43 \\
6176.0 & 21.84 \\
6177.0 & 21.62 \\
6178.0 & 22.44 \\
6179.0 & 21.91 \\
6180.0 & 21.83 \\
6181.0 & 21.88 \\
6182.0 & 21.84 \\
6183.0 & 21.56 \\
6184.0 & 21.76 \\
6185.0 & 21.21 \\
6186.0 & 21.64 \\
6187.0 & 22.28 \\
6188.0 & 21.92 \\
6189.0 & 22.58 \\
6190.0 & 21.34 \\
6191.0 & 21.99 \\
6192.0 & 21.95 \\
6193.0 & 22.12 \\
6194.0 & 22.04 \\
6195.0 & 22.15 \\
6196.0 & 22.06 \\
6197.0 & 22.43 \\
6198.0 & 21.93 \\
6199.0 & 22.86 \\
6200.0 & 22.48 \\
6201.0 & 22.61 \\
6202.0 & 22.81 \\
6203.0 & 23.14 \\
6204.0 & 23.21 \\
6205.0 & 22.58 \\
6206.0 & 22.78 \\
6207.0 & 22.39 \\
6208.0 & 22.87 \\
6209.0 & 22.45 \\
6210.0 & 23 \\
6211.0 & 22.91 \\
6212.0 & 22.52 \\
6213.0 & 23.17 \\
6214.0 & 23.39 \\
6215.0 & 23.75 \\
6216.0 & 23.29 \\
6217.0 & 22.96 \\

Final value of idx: 0.06 mag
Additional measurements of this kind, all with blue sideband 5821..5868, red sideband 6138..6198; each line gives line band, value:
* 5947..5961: 0.03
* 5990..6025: 0.20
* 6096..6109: 0.23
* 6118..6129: 0.06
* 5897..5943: 0.03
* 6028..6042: 0.14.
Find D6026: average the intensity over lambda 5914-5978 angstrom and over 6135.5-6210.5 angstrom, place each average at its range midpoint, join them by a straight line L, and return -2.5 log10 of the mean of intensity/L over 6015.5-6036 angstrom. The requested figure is 0.071 mag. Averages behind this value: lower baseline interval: 21.6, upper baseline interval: 20.9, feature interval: 20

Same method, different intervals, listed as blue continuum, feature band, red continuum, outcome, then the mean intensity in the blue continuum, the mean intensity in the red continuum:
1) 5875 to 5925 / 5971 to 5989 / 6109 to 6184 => -0.027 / 21.3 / 19.8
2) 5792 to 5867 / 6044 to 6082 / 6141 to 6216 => 0.127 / 22.8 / 21.1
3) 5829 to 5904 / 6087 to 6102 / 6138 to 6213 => 0.083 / 21.7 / 21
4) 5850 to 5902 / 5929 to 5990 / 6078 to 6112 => -0.068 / 21.2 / 18.2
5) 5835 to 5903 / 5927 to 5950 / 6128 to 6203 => -0.008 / 21.5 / 20.6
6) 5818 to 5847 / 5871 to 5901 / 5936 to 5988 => 0.128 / 23.3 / 21.6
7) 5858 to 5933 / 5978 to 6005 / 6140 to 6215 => 0.237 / 21.2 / 21.1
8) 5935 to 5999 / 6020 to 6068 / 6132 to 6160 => 0.028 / 20.4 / 19.2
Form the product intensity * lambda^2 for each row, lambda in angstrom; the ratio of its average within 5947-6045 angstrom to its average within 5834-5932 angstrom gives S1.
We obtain 0.95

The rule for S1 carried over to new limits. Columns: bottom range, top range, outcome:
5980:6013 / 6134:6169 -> 1.17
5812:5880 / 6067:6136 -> 0.93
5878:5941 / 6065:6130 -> 0.94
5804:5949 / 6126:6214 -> 1.05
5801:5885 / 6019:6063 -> 0.94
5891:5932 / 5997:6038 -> 0.91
